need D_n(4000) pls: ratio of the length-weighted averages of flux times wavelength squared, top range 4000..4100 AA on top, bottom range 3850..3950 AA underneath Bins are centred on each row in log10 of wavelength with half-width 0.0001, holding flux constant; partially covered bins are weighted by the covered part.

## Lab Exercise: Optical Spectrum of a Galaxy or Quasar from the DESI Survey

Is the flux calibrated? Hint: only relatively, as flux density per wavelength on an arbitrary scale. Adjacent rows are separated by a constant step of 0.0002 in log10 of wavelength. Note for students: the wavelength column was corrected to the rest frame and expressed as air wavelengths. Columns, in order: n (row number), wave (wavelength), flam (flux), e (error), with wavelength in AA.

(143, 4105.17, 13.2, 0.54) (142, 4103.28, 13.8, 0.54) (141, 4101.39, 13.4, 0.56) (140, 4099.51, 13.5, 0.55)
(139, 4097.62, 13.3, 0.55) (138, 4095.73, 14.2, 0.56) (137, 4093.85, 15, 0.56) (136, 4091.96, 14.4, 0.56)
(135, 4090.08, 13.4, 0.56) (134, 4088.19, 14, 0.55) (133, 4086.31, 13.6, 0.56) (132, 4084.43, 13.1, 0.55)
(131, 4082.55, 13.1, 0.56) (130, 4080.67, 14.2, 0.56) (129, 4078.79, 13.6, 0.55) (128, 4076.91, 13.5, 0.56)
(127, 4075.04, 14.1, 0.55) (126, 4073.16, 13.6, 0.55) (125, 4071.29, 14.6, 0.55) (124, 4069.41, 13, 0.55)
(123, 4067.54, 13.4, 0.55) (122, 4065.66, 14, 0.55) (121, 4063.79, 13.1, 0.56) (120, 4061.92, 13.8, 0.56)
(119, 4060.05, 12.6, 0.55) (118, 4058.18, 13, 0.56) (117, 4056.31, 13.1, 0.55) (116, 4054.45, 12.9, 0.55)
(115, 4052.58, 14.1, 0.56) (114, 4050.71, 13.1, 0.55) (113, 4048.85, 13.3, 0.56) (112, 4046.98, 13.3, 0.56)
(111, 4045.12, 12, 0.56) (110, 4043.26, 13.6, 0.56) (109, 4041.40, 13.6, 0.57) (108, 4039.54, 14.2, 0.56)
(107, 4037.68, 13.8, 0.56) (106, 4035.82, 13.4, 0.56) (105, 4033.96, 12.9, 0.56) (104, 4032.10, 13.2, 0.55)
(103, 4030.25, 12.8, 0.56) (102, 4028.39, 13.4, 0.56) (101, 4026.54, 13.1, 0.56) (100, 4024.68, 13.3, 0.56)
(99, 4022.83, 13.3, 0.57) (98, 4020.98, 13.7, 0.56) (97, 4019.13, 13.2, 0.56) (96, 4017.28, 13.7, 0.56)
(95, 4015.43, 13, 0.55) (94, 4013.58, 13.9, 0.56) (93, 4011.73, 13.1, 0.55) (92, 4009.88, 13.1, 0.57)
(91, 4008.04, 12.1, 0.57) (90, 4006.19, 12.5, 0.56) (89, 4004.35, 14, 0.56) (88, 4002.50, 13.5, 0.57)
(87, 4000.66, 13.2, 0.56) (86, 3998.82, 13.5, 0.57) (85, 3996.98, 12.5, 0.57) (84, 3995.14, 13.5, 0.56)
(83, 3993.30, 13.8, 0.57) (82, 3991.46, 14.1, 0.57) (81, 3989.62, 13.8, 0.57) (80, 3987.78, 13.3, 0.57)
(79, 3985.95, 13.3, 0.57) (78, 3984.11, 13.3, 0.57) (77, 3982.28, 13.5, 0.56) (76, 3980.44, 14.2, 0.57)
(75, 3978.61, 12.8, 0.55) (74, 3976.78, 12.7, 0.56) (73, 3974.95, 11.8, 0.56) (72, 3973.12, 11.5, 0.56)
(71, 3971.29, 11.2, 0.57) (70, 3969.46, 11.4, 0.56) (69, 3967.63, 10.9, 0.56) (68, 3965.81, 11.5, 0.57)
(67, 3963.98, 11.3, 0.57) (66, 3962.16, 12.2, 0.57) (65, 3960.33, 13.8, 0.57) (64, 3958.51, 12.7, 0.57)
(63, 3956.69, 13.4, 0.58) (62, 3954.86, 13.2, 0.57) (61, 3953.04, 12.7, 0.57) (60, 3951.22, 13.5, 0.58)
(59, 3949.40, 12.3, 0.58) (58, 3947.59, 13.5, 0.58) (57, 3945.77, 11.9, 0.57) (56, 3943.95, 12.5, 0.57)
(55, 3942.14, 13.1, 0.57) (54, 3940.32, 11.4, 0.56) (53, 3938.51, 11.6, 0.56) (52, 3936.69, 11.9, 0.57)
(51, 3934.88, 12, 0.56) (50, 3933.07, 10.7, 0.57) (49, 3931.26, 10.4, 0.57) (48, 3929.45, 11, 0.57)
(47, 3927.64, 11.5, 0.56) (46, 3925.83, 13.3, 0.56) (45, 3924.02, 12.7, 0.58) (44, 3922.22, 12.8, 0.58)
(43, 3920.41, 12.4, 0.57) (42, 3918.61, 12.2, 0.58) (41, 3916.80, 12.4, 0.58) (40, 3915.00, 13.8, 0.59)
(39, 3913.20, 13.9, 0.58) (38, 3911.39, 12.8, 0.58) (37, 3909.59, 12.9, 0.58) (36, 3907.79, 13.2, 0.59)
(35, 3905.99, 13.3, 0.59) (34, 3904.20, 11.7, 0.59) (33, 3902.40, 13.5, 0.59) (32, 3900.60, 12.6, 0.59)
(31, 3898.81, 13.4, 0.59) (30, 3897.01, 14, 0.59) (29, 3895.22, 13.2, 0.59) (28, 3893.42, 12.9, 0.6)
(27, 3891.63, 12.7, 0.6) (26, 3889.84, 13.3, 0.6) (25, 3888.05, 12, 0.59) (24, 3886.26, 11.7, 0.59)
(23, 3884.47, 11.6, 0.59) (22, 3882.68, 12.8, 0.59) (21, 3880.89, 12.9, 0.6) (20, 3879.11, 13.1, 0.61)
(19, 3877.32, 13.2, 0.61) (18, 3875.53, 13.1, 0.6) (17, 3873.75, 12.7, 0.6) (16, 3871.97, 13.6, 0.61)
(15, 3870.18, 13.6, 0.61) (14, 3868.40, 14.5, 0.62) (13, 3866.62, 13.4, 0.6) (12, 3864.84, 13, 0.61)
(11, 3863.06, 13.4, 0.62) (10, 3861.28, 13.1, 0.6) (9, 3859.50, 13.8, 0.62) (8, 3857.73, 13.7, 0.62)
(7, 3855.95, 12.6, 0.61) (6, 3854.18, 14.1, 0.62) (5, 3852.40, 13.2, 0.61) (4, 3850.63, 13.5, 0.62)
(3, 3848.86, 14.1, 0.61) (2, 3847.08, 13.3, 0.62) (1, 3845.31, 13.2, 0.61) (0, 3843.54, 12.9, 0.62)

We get 1.1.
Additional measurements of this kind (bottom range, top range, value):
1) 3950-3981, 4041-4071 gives 1.12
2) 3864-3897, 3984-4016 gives 1.09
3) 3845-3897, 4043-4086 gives 1.12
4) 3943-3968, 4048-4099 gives 1.15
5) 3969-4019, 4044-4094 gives 1.07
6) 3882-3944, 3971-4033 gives 1.10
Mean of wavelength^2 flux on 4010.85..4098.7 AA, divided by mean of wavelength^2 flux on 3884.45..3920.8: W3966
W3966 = 1.1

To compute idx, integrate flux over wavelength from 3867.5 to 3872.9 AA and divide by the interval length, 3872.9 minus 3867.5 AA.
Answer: 13.9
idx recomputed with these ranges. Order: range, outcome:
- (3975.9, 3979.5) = 12.8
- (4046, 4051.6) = 13.2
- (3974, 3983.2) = 13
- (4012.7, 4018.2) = 13.5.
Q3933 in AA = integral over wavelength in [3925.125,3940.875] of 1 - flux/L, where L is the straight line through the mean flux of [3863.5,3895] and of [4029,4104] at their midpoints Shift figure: 1.9 AA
